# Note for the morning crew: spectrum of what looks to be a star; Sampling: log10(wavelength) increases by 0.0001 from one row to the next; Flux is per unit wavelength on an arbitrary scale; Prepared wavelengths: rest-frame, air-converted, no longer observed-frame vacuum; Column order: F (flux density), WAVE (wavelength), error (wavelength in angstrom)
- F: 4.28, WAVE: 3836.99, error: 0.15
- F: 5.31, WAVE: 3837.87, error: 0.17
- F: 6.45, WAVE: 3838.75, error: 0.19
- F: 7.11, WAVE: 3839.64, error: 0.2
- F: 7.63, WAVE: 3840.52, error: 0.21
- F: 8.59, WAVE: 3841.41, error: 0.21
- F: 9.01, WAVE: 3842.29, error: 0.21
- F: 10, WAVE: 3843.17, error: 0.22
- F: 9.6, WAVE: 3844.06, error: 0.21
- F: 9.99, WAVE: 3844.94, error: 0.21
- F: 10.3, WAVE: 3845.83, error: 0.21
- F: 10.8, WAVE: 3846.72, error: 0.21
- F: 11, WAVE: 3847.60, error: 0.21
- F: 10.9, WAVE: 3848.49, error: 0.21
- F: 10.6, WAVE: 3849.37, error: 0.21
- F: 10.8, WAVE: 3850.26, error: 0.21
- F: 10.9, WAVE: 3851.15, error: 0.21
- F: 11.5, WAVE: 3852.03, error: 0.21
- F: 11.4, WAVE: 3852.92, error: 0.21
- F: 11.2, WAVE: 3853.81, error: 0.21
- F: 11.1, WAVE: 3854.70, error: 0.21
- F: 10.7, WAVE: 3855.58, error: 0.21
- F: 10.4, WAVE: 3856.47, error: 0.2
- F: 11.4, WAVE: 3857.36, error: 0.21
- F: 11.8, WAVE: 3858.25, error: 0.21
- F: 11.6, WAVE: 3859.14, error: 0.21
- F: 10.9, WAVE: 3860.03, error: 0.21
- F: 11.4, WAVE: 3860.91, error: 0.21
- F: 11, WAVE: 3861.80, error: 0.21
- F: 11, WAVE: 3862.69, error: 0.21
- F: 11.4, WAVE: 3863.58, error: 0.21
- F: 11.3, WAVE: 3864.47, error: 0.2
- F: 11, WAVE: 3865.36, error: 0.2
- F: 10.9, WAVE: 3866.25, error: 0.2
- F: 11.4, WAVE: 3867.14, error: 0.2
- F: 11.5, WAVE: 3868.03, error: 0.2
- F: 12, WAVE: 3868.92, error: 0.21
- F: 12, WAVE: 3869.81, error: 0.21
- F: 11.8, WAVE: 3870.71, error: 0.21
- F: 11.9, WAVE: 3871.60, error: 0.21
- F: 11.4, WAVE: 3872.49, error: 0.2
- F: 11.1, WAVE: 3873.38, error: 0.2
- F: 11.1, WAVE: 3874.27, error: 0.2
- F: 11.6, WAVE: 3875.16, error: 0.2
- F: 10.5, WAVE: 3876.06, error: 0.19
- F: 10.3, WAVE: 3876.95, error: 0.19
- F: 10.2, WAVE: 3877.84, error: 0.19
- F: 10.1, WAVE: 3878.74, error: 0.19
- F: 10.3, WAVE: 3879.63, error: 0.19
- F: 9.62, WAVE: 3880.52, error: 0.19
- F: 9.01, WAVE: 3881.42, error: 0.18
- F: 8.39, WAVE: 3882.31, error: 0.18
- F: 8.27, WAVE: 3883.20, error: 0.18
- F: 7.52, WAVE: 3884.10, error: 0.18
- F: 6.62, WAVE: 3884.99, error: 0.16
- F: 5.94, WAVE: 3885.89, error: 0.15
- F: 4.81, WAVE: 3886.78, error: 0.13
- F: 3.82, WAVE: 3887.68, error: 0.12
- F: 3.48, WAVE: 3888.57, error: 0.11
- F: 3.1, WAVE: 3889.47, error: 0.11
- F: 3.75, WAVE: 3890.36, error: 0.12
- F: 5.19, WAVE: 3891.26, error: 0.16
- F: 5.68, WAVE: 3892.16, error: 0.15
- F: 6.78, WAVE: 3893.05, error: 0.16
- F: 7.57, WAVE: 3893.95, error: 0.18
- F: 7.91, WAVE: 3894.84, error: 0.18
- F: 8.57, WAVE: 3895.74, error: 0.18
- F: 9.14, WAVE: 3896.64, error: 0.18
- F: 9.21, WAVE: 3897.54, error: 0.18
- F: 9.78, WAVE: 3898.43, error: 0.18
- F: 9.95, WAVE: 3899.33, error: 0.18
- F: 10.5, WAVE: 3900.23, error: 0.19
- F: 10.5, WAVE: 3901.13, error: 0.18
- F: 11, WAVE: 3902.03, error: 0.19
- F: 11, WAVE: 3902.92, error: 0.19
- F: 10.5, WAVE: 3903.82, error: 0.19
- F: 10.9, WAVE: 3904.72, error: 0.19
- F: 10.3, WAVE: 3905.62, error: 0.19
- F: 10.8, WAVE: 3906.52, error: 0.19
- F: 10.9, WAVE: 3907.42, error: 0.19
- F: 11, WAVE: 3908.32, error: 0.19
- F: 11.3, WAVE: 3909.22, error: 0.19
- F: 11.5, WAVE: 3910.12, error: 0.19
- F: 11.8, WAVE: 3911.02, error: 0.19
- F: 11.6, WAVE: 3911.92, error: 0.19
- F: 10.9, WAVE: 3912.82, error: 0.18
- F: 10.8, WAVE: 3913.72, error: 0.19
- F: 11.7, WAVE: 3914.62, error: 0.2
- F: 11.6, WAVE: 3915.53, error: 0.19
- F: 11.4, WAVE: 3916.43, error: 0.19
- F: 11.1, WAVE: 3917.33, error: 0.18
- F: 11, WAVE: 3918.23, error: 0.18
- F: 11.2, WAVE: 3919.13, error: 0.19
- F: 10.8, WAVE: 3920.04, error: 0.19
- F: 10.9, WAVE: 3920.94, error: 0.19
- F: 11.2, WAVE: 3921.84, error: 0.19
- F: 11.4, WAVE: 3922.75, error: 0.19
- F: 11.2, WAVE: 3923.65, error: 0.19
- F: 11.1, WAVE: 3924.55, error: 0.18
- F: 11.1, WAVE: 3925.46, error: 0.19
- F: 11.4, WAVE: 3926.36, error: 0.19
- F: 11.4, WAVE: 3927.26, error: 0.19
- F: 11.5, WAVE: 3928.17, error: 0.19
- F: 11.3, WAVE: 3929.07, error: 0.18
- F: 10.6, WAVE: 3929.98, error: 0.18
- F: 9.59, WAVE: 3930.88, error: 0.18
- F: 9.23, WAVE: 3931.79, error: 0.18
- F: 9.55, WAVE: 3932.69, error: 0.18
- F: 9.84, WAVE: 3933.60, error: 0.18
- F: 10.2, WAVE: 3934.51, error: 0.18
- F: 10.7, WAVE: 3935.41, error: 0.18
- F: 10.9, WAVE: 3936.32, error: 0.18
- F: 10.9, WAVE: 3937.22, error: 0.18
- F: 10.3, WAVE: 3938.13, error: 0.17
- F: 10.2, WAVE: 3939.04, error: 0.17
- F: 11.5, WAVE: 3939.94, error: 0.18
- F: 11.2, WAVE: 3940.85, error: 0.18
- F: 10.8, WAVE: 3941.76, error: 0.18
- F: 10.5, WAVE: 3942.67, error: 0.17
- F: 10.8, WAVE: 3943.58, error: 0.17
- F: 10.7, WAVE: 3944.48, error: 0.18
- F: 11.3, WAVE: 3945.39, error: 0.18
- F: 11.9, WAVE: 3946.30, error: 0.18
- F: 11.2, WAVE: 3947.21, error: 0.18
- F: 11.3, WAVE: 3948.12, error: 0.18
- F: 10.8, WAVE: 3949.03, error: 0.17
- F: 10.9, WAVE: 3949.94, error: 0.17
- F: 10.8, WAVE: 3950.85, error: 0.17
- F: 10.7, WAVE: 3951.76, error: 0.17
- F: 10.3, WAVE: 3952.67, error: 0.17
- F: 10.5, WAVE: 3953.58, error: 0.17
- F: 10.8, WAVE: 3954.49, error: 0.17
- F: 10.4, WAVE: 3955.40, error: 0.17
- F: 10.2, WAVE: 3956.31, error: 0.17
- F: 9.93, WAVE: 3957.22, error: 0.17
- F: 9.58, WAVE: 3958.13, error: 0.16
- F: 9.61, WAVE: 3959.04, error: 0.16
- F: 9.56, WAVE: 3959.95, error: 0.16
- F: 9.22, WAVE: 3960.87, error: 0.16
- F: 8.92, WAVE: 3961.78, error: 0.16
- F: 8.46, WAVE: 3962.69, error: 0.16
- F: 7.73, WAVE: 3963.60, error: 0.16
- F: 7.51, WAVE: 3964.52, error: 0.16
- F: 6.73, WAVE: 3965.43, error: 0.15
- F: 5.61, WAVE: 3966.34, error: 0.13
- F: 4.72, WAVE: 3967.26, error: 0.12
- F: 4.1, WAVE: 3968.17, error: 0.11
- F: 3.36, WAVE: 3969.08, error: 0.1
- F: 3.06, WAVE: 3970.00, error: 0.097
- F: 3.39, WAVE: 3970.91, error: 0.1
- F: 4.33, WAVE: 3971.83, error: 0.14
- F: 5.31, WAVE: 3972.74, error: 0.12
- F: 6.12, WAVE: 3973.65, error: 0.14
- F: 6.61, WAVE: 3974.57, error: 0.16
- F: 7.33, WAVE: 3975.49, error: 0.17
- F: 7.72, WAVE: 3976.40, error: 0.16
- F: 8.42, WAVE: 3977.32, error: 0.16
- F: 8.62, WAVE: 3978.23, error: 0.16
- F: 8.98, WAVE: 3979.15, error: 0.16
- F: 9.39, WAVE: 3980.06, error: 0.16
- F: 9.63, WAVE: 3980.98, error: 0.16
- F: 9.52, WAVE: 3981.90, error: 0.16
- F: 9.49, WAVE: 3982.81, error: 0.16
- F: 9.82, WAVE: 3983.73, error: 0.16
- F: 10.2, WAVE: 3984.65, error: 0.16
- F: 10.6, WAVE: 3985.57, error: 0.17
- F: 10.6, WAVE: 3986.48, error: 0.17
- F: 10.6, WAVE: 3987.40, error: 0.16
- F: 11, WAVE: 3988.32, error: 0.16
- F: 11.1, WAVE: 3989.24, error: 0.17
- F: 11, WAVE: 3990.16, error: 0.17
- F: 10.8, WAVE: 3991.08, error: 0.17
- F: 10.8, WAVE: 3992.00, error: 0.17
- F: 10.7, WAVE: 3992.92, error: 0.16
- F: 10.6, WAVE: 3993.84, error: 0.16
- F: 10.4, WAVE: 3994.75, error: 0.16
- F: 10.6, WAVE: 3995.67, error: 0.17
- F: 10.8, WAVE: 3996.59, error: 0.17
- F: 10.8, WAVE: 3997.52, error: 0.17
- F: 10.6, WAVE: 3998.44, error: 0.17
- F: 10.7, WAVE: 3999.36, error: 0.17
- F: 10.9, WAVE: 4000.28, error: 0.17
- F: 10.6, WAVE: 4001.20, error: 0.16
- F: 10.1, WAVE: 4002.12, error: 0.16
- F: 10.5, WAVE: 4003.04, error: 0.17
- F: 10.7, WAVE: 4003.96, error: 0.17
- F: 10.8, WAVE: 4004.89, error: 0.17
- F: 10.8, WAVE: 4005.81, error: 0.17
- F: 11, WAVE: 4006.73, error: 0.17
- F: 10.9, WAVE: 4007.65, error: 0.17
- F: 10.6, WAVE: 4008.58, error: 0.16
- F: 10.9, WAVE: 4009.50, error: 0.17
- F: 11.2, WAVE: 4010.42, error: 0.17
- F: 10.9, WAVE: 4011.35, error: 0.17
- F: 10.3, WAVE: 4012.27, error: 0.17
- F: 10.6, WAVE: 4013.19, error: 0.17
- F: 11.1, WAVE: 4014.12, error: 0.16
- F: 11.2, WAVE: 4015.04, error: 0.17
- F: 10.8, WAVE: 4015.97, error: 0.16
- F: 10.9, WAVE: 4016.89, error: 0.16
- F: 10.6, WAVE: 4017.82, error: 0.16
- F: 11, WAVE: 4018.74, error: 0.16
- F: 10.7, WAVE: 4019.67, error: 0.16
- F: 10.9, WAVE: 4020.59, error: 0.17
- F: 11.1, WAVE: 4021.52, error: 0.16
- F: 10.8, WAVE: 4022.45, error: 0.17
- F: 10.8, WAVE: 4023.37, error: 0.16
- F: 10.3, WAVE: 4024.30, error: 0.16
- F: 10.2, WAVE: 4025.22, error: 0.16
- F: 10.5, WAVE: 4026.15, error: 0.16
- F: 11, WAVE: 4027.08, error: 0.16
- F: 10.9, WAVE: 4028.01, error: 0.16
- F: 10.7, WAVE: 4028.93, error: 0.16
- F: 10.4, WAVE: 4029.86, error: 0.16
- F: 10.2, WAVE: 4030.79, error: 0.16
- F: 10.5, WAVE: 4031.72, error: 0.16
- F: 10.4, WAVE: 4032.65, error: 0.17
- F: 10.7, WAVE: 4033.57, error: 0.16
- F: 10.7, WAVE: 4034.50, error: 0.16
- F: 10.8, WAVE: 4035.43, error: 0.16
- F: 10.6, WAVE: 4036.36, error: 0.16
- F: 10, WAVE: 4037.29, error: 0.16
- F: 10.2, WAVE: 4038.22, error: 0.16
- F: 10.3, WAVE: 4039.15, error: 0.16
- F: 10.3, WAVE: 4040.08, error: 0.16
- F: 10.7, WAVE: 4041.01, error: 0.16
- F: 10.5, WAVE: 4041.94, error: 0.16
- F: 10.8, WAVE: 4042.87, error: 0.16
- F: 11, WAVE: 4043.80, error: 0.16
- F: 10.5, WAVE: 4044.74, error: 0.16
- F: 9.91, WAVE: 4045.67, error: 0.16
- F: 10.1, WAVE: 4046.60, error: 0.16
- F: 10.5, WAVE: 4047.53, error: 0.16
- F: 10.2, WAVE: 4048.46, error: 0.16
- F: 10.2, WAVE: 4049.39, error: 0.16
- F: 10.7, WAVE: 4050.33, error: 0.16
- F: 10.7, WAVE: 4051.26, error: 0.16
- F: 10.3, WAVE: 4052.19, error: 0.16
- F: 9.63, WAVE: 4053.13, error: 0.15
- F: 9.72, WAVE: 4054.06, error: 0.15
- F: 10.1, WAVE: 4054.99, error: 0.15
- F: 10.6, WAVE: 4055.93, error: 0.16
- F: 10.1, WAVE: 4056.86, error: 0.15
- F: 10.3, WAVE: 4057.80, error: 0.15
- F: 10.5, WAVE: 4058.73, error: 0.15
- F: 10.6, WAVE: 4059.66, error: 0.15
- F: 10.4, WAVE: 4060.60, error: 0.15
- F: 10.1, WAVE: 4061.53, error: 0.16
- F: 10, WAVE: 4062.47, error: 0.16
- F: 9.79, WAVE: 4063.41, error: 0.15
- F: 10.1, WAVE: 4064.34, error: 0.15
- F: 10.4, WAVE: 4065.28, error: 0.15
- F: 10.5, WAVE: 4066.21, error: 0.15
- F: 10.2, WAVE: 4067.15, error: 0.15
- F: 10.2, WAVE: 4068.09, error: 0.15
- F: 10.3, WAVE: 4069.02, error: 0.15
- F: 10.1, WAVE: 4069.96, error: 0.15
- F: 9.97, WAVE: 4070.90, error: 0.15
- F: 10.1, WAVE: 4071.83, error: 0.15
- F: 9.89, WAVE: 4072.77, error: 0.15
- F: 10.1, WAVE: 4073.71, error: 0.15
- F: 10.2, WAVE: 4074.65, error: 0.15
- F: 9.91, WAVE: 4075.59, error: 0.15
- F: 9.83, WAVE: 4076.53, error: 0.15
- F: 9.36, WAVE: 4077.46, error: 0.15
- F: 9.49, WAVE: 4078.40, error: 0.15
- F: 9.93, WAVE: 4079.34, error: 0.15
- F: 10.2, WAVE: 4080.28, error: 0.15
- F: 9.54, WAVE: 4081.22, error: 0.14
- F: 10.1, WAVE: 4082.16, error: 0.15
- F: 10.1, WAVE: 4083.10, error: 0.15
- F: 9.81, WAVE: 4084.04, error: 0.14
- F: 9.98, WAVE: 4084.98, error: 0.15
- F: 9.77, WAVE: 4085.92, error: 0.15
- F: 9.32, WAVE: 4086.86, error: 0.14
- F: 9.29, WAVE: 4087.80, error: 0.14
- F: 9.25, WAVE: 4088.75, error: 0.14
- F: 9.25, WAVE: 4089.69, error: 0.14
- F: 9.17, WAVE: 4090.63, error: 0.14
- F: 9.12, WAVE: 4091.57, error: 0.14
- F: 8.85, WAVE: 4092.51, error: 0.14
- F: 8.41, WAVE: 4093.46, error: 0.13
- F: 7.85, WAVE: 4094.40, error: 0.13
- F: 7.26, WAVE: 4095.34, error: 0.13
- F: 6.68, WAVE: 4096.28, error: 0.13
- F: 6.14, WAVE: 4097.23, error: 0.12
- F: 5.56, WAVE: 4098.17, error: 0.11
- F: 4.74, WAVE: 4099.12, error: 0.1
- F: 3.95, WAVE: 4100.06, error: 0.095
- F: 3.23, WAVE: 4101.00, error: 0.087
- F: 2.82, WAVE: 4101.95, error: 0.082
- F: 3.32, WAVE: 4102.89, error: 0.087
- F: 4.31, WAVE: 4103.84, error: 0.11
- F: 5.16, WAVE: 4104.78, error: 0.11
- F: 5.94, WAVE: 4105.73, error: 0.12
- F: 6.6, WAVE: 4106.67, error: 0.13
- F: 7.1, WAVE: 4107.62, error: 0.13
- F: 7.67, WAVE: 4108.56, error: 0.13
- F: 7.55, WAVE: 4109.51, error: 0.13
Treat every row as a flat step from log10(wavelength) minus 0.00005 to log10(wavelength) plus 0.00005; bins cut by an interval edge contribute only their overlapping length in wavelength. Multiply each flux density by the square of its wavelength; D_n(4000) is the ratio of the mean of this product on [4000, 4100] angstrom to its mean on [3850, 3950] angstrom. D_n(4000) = 1.06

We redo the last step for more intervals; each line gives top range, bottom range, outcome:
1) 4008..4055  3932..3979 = 1.23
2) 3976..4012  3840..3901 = 1.15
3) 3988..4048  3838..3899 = 1.22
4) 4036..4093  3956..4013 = 1.15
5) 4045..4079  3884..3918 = 1.22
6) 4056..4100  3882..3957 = 1.02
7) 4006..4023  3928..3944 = 1.07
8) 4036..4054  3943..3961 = 1.03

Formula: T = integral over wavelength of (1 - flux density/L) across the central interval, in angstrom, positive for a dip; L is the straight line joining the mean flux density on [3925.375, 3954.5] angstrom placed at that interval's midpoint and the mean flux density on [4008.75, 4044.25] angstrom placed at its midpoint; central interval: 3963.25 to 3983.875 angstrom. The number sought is 7.53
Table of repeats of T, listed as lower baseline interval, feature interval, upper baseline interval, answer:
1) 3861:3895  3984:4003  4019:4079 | -1.5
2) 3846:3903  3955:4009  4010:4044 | 7.1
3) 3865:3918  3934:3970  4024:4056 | 1.4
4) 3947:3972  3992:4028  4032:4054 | -4.3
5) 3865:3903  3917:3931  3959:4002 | -3.6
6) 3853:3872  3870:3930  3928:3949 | 6.9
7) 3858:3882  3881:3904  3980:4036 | 7.1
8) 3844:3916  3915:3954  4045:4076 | -3.3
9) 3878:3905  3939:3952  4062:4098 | -4.0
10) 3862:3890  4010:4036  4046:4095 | -2.5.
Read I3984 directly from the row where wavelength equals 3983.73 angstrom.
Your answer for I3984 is 9.82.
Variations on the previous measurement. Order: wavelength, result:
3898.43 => 9.78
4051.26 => 10.7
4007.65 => 10.9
